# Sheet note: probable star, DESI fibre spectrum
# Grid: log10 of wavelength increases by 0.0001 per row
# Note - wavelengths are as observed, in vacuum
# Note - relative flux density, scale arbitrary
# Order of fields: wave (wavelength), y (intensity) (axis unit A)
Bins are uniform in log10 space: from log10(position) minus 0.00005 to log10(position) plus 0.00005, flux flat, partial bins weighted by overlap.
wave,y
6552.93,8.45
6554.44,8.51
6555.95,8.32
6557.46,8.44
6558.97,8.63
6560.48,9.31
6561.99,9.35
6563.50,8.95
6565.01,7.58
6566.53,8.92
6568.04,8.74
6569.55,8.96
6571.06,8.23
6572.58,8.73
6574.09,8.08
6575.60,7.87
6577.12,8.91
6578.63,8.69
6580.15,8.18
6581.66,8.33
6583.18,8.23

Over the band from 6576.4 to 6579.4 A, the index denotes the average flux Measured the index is 8.8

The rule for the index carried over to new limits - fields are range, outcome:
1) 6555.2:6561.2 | 8.67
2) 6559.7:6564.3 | 9.19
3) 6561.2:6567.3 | 8.7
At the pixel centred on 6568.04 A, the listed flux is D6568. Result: 8.74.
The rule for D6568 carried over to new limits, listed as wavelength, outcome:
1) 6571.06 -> 8.23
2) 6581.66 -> 8.33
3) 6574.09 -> 8.08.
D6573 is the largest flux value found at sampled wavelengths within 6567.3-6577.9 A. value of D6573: 8.96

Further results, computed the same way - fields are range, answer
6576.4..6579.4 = 8.91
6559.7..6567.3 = 9.35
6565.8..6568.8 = 8.92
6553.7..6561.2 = 9.31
